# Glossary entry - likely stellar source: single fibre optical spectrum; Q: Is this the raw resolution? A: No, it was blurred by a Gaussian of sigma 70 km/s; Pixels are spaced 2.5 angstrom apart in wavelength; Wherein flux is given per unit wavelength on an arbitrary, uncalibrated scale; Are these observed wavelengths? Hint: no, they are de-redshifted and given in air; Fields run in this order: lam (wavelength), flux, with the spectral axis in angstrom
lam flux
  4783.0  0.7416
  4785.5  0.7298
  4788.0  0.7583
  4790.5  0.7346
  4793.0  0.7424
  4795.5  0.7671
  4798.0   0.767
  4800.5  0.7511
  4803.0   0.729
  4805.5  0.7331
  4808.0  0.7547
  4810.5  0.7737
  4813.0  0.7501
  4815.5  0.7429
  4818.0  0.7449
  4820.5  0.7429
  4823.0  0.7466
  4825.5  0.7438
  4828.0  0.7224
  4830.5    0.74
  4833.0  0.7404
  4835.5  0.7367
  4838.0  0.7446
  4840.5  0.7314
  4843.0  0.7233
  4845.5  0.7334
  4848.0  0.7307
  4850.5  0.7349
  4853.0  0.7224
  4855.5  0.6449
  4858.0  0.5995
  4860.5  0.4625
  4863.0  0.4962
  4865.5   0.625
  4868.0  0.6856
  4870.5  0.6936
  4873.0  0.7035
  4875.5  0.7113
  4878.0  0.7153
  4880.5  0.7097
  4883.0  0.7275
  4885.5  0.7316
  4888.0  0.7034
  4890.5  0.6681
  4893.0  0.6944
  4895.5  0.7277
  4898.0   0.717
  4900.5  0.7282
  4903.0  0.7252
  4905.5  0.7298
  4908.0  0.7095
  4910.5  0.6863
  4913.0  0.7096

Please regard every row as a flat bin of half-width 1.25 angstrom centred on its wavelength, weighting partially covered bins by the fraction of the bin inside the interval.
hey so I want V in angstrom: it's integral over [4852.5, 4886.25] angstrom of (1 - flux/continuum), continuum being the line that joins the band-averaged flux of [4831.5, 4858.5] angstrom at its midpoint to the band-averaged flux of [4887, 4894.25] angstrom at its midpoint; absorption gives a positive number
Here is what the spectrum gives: 2.1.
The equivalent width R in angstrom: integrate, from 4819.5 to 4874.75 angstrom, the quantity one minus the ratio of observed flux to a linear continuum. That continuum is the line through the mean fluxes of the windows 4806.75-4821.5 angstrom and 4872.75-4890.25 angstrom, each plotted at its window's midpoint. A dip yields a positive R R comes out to 3.2 angstrom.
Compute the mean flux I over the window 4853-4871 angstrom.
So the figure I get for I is 0.606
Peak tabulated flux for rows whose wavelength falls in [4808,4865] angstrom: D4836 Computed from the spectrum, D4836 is 0.7737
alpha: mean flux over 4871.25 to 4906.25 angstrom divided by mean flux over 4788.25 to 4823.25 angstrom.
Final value 0.95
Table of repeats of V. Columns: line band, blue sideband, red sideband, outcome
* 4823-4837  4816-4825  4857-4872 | -0.5 angstrom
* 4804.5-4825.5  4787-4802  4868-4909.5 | -0.1 angstrom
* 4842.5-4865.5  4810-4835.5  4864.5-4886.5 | 2.3 angstrom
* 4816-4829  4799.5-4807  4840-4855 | -0.1 angstrom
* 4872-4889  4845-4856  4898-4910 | 0.1 angstrom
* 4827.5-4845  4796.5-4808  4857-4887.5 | -0.8 angstrom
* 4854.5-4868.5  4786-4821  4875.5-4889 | 2.8 angstrom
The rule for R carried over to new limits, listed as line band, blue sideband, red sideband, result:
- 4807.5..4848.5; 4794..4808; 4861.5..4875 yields -2.0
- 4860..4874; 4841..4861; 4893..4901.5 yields 1.5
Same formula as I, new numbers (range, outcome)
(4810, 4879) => 0.701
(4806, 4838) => 0.745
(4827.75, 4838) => 0.737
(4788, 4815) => 0.75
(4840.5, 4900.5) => 0.683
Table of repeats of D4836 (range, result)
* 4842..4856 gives 0.7349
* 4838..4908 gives 0.7446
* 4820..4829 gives 0.7466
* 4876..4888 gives 0.7316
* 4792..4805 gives 0.7671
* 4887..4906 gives 0.7298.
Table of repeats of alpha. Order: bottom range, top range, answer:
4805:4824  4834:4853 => 0.98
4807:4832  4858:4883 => 0.87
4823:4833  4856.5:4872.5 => 0.81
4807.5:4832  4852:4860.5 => 0.84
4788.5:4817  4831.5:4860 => 0.94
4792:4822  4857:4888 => 0.88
